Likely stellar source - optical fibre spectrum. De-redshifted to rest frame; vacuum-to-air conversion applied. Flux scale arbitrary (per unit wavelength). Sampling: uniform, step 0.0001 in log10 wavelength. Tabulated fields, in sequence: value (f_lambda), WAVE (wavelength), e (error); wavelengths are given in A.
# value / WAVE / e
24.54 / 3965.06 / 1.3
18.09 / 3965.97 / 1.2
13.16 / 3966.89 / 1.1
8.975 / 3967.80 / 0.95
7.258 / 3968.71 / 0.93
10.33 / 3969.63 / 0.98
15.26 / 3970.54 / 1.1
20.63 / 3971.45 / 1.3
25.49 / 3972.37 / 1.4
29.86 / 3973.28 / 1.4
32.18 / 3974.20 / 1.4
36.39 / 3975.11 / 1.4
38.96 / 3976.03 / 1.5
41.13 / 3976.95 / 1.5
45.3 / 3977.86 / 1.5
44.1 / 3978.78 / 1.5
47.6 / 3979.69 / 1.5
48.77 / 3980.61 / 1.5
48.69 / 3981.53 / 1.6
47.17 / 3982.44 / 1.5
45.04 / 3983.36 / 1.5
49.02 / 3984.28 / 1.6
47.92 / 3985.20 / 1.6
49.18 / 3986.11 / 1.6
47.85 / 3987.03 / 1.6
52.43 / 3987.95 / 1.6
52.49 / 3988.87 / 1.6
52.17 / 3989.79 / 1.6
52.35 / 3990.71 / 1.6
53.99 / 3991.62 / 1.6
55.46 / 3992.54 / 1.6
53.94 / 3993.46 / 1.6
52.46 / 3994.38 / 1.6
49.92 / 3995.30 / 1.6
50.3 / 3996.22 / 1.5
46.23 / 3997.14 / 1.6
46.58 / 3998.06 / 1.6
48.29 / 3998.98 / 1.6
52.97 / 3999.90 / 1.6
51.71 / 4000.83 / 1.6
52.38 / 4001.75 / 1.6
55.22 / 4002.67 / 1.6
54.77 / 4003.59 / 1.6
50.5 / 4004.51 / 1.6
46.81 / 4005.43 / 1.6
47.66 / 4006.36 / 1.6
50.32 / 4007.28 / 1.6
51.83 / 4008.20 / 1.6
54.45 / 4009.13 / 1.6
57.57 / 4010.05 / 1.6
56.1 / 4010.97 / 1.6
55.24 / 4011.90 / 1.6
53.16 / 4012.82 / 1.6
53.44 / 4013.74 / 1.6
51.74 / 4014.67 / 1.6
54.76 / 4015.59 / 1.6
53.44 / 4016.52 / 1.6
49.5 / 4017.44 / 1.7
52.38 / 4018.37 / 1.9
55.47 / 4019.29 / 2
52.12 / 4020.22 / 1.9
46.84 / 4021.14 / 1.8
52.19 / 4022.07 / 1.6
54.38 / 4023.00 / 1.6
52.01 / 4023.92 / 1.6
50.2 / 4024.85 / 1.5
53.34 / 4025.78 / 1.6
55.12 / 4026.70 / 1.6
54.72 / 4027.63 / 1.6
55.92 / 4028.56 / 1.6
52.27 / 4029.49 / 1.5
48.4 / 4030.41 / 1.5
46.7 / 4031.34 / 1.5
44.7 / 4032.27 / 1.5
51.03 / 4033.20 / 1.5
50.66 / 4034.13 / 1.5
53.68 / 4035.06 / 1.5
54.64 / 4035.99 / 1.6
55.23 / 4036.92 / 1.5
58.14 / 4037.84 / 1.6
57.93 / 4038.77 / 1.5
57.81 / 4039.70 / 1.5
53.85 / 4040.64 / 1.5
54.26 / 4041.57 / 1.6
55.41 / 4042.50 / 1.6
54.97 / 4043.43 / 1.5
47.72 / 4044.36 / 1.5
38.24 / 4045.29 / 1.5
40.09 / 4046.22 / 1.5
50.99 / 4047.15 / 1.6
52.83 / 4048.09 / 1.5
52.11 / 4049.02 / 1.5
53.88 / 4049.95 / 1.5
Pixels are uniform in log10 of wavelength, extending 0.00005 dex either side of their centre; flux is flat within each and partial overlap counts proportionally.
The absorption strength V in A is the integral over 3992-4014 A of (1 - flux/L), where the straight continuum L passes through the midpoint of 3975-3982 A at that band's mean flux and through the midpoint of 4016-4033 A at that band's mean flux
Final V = -1.7 A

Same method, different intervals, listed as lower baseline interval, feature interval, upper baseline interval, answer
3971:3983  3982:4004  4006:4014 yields -2.36 A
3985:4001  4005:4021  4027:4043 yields -0.17 A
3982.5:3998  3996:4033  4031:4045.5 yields -0.23 A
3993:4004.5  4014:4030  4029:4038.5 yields -0.36 A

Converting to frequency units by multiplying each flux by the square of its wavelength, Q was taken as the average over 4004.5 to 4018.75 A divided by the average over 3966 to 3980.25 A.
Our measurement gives 1.93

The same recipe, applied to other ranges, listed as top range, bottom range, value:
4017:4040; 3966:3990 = 1.48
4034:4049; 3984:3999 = 1.06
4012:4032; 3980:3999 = 1.06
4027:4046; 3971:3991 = 1.24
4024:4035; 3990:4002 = 1.02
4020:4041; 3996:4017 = 1.03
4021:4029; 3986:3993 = 1.03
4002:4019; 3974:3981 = 1.27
